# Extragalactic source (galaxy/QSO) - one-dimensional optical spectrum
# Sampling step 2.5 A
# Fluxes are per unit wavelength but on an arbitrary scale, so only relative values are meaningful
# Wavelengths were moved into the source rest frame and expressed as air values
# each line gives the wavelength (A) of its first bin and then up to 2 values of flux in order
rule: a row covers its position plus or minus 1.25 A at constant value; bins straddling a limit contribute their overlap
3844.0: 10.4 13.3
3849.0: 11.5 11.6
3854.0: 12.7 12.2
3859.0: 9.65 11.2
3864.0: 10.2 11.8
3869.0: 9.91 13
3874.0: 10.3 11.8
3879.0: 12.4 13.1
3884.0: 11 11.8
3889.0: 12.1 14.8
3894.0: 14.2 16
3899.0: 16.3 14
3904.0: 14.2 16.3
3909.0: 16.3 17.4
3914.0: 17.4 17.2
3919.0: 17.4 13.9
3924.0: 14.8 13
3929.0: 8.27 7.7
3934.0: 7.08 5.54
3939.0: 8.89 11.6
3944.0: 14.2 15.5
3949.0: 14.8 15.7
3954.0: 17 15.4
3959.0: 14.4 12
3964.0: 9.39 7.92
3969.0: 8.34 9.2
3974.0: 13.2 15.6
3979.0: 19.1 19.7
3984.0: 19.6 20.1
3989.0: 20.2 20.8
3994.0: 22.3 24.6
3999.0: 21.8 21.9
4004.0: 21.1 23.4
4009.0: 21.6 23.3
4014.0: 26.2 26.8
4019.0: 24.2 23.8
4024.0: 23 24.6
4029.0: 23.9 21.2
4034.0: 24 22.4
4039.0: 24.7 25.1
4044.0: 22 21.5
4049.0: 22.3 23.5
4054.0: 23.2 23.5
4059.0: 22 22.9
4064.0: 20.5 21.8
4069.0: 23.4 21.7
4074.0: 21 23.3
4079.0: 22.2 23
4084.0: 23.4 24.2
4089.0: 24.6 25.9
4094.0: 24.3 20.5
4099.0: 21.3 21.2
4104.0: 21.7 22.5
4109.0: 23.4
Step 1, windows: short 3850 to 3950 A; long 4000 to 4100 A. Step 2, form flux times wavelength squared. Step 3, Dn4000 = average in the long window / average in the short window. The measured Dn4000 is 1.95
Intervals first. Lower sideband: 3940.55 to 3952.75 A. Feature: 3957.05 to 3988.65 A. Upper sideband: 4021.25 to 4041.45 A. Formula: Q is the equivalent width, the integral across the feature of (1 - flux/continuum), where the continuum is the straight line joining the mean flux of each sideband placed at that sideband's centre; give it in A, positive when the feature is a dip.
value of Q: 5.74 A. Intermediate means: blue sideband 14.4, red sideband 23.5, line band 14.3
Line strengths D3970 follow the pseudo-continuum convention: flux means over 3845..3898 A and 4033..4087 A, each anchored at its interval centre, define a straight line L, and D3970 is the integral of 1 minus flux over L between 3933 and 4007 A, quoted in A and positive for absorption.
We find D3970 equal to 9.5 A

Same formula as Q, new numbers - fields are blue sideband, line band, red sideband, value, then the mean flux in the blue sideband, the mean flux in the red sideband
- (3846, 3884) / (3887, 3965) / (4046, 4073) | 6.1 A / 11.6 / 22.4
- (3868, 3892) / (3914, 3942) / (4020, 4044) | 6.8 A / 12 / 23.6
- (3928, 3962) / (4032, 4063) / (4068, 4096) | -4.0 A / 12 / 23.3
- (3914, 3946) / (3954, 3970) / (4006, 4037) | 4.2 A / 11.9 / 23.8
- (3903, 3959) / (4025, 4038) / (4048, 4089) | -1.9 A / 13.6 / 22.7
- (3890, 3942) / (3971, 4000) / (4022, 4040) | 0.7 A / 13.5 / 23.4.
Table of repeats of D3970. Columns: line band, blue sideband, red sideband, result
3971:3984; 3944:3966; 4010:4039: 0.9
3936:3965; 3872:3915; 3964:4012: 6.2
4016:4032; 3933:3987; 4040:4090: -4.1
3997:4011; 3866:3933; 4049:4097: -2.2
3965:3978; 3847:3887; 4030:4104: 4.8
